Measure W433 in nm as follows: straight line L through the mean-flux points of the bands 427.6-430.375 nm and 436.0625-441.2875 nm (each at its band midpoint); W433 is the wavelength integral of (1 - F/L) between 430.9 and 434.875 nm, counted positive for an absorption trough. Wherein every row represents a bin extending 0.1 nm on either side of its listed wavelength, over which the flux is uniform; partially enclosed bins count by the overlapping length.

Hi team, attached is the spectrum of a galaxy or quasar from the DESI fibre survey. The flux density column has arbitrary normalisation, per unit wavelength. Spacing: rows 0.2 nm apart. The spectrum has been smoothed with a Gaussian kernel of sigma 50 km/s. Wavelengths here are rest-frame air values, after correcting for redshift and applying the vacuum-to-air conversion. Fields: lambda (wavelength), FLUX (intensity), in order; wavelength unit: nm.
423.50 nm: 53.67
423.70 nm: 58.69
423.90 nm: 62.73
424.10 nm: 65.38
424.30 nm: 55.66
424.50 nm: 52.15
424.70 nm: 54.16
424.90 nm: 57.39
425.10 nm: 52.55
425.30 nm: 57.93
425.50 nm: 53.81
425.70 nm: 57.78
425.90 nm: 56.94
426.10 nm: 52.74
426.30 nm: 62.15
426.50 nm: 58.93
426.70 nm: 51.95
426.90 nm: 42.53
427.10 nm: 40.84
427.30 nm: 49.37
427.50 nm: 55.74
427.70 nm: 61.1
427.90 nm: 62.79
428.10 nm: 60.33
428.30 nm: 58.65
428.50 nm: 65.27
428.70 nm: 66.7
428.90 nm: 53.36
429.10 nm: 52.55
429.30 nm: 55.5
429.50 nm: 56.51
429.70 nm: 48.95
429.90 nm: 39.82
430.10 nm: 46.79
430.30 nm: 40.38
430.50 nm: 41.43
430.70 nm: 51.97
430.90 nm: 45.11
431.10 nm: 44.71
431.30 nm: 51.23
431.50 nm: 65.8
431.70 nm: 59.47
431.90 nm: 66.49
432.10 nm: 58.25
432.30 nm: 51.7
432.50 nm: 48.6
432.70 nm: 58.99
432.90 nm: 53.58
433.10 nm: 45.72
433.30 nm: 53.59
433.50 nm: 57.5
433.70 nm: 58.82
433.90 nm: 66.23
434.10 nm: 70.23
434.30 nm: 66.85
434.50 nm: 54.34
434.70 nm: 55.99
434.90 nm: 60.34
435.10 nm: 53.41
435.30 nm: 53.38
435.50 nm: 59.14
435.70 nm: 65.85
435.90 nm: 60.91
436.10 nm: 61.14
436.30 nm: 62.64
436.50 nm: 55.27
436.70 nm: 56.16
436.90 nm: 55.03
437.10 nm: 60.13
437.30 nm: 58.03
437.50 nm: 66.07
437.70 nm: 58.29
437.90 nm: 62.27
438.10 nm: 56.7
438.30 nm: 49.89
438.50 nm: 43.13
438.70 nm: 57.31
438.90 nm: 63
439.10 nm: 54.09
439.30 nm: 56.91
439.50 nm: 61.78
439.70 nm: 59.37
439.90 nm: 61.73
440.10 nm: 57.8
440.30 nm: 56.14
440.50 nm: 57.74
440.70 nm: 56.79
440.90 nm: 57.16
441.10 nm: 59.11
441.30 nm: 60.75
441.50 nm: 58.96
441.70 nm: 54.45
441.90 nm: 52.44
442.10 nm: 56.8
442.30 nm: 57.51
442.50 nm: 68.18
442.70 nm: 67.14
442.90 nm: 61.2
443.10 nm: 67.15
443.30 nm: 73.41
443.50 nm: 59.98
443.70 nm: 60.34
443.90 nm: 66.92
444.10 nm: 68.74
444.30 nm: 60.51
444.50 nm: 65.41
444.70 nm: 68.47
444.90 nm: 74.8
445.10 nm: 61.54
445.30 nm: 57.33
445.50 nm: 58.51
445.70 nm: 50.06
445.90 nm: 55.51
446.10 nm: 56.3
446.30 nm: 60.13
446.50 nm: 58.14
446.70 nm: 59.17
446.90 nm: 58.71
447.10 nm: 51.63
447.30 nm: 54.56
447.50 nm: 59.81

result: -0.059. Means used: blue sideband 55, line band 57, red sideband 57.8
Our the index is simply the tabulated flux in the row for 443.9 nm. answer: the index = 66.92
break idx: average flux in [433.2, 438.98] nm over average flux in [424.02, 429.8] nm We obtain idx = 1.1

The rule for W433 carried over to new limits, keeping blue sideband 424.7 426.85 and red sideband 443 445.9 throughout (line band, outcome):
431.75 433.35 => 0.10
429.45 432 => 0.32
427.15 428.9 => -0.07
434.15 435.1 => 0.00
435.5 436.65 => -0.01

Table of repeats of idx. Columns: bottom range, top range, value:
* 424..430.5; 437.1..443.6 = 1.09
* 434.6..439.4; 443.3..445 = 1.15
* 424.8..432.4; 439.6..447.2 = 1.12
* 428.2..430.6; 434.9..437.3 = 1.12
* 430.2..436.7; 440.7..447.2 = 1.08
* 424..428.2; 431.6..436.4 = 1.06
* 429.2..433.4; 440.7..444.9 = 1.21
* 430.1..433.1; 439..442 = 1.10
